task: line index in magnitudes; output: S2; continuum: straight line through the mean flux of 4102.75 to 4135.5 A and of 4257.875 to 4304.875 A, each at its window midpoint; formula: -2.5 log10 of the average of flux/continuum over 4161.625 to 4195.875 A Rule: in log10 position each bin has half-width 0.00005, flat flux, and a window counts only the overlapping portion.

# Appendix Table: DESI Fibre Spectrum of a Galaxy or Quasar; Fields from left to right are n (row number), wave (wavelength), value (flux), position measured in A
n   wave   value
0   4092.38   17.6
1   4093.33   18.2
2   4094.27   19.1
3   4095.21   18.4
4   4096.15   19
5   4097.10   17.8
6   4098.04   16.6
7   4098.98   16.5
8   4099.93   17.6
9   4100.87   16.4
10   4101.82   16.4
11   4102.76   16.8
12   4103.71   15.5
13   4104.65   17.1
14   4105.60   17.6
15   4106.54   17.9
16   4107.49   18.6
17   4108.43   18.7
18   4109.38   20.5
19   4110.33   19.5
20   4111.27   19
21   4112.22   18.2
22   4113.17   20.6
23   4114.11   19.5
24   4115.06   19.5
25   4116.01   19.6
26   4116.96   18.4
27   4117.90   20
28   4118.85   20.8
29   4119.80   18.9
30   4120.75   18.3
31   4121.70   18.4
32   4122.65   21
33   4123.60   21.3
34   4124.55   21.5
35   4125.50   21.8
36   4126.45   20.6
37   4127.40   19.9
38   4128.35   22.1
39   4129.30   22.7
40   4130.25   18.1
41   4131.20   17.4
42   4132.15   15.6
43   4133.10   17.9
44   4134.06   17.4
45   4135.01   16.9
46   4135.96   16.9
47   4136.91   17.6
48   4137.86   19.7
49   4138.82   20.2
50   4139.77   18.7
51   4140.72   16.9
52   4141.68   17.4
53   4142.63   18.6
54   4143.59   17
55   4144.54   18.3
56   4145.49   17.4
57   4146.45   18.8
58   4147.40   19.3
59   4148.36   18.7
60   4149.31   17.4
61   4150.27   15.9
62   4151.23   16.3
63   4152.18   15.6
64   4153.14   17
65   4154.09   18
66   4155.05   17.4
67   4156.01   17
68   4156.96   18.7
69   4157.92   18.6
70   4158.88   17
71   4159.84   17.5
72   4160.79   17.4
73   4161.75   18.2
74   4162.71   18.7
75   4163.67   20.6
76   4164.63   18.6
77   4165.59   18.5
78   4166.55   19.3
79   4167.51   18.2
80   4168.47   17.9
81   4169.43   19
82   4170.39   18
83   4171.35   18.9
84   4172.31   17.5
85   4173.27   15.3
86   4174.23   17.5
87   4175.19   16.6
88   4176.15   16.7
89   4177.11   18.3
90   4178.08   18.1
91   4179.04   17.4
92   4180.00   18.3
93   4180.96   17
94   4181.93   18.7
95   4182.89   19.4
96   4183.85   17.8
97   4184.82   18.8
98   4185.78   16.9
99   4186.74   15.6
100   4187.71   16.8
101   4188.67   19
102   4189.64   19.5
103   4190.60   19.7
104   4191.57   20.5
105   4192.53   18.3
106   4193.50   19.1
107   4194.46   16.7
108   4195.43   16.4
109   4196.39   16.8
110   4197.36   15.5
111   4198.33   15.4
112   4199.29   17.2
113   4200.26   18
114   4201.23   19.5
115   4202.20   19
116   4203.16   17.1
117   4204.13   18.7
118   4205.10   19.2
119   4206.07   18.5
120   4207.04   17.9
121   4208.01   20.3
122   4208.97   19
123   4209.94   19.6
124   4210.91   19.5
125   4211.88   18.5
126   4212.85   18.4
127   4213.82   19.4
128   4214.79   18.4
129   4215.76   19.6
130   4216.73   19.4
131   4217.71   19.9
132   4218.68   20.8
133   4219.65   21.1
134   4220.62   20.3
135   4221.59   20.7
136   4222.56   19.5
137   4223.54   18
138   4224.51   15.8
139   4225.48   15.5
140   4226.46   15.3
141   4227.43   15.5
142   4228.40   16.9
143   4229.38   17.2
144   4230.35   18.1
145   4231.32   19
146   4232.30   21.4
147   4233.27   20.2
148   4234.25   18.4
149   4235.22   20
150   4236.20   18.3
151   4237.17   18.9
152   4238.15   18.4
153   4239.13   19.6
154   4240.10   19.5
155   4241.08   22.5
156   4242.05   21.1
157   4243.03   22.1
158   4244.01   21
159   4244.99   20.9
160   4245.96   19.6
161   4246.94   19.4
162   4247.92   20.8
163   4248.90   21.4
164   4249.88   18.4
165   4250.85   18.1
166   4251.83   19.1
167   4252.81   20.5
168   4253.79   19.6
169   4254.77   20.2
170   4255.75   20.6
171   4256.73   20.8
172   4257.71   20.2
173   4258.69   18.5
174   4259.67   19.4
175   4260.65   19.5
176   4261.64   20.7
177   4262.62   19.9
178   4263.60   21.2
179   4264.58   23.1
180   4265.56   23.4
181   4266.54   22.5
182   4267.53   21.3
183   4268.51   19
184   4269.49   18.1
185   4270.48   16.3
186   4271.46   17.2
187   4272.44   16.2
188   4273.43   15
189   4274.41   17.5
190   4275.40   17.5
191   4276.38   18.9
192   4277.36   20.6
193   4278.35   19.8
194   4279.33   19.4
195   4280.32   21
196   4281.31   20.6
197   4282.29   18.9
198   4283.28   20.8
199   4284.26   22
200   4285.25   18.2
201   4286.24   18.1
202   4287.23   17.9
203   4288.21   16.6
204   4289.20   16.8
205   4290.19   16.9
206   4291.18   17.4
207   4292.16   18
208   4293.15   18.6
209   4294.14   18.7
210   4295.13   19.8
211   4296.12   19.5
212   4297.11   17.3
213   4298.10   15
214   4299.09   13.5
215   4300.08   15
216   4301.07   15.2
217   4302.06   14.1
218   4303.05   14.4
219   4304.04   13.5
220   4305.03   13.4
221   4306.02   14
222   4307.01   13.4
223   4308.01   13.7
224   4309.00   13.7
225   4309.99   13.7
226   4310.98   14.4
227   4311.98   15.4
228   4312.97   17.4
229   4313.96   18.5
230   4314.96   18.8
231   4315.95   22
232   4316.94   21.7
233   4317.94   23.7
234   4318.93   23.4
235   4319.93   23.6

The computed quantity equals 0.04 mag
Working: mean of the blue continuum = 19.1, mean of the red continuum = 18.3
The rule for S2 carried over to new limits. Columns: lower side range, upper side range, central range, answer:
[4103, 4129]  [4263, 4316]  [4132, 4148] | 0.071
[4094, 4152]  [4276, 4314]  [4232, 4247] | -0.150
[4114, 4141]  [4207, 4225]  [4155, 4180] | 0.076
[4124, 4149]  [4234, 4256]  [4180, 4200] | 0.092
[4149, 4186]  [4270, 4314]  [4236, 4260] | -0.159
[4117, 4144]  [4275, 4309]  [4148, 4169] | 0.053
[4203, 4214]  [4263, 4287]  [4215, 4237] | 0.020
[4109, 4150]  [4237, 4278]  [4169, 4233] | 0.069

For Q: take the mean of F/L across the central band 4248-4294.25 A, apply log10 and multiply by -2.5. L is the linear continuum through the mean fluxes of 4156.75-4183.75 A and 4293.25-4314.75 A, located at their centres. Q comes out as -0.19 mag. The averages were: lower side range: 18.1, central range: 19.3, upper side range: 15.5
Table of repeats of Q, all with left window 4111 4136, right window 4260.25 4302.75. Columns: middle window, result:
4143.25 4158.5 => 0.10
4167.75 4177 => 0.09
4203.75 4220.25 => -0.02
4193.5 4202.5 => 0.10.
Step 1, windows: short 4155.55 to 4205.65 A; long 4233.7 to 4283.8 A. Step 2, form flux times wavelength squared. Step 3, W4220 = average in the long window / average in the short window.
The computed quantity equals 1.14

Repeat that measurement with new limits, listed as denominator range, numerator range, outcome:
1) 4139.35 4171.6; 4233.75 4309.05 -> 1.09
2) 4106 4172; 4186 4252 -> 1.05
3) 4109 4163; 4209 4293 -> 1.09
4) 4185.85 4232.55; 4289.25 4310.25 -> 0.89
